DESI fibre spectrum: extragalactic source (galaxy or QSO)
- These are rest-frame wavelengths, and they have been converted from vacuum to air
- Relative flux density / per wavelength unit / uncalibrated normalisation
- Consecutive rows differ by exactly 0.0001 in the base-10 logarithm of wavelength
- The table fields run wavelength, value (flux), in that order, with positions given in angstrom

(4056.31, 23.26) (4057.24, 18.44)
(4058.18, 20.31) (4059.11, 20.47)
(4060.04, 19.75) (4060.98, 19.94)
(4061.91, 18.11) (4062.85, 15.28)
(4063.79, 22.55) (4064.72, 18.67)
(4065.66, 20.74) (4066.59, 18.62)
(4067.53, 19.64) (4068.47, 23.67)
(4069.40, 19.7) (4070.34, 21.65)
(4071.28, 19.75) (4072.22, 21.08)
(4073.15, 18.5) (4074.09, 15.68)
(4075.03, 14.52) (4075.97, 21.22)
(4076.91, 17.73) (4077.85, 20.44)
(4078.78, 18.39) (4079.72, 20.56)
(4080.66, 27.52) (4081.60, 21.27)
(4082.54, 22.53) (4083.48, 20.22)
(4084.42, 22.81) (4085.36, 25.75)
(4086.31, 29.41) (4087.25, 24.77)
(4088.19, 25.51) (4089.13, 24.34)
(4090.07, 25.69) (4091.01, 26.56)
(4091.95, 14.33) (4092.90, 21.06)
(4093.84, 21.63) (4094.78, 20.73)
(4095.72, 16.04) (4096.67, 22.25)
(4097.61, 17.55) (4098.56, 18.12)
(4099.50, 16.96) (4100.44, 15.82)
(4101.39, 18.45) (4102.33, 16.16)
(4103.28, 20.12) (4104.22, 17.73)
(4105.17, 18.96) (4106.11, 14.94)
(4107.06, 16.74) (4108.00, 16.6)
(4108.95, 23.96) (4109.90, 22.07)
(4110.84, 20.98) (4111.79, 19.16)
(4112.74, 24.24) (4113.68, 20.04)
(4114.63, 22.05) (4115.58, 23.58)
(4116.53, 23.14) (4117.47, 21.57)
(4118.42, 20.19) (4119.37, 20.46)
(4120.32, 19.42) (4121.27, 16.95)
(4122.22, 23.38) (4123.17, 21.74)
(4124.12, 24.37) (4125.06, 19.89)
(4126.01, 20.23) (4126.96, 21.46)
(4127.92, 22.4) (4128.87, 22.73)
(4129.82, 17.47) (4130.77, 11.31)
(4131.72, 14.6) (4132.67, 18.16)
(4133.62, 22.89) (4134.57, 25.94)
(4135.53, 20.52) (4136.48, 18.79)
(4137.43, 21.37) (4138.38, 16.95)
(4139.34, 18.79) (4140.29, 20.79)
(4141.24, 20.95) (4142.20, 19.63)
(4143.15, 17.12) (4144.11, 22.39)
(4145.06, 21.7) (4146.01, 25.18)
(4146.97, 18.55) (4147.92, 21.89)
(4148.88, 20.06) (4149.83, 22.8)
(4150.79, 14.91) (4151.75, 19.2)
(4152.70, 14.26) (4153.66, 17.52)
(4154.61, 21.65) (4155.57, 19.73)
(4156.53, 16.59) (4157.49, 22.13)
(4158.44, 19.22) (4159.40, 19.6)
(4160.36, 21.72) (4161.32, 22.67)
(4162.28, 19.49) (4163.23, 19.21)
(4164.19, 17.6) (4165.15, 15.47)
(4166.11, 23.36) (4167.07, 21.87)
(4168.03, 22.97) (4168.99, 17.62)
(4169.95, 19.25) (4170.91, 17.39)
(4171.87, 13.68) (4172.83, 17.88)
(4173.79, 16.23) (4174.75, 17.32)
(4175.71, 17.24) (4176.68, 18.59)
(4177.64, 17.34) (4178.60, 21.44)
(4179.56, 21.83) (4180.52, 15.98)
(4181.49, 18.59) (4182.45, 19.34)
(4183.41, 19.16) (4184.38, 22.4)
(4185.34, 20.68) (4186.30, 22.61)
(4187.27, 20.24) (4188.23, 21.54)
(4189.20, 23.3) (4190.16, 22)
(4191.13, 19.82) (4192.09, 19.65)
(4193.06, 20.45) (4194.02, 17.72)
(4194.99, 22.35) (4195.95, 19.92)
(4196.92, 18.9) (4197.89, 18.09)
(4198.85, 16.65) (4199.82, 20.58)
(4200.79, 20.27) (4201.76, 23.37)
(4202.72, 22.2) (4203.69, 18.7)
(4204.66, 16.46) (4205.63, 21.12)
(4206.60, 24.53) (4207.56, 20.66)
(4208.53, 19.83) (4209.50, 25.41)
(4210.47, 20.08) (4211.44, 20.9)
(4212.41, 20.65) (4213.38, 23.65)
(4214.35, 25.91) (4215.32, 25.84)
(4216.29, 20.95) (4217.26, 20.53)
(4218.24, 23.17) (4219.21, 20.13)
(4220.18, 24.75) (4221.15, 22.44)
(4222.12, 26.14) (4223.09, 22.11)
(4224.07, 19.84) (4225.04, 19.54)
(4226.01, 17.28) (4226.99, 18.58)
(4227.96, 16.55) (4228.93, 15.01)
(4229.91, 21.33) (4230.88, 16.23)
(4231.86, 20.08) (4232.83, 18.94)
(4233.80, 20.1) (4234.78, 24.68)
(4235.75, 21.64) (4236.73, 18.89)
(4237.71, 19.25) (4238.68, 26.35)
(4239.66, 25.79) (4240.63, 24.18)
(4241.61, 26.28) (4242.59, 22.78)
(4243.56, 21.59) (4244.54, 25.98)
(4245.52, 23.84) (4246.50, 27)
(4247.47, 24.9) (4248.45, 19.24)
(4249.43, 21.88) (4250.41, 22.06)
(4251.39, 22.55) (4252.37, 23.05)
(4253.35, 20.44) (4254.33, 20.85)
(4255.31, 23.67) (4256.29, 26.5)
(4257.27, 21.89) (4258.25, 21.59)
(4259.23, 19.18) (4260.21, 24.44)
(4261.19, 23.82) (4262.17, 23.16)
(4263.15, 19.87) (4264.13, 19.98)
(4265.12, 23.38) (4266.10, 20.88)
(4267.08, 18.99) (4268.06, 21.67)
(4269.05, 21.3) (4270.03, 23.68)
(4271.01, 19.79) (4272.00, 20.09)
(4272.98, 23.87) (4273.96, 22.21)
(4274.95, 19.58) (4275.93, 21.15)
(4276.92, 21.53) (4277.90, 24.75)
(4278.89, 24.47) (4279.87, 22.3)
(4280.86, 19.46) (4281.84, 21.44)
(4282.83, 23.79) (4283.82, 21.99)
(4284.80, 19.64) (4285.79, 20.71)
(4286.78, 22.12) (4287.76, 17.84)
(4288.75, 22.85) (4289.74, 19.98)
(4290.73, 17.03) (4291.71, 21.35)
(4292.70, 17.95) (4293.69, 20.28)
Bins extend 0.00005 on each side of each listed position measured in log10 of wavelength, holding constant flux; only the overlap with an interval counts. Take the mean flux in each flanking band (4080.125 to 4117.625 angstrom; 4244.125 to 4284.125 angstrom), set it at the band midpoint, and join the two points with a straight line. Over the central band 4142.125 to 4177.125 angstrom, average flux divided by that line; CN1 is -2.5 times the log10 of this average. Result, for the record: 0.12 mag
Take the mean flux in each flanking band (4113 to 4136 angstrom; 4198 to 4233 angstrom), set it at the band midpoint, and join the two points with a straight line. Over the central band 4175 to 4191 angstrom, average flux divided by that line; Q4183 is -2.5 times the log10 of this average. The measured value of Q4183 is 0.04 mag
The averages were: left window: 20.6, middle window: 20.1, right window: 20.8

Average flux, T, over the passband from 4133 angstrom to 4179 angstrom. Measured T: 19.6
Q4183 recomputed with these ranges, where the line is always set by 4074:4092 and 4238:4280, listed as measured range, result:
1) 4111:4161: 0.11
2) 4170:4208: 0.15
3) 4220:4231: 0.13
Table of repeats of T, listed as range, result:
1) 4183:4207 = 20.5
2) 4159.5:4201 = 19.5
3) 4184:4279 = 21.6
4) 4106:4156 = 20.2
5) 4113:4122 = 21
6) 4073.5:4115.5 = 20.5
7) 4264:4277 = 21.3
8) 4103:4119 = 20.4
